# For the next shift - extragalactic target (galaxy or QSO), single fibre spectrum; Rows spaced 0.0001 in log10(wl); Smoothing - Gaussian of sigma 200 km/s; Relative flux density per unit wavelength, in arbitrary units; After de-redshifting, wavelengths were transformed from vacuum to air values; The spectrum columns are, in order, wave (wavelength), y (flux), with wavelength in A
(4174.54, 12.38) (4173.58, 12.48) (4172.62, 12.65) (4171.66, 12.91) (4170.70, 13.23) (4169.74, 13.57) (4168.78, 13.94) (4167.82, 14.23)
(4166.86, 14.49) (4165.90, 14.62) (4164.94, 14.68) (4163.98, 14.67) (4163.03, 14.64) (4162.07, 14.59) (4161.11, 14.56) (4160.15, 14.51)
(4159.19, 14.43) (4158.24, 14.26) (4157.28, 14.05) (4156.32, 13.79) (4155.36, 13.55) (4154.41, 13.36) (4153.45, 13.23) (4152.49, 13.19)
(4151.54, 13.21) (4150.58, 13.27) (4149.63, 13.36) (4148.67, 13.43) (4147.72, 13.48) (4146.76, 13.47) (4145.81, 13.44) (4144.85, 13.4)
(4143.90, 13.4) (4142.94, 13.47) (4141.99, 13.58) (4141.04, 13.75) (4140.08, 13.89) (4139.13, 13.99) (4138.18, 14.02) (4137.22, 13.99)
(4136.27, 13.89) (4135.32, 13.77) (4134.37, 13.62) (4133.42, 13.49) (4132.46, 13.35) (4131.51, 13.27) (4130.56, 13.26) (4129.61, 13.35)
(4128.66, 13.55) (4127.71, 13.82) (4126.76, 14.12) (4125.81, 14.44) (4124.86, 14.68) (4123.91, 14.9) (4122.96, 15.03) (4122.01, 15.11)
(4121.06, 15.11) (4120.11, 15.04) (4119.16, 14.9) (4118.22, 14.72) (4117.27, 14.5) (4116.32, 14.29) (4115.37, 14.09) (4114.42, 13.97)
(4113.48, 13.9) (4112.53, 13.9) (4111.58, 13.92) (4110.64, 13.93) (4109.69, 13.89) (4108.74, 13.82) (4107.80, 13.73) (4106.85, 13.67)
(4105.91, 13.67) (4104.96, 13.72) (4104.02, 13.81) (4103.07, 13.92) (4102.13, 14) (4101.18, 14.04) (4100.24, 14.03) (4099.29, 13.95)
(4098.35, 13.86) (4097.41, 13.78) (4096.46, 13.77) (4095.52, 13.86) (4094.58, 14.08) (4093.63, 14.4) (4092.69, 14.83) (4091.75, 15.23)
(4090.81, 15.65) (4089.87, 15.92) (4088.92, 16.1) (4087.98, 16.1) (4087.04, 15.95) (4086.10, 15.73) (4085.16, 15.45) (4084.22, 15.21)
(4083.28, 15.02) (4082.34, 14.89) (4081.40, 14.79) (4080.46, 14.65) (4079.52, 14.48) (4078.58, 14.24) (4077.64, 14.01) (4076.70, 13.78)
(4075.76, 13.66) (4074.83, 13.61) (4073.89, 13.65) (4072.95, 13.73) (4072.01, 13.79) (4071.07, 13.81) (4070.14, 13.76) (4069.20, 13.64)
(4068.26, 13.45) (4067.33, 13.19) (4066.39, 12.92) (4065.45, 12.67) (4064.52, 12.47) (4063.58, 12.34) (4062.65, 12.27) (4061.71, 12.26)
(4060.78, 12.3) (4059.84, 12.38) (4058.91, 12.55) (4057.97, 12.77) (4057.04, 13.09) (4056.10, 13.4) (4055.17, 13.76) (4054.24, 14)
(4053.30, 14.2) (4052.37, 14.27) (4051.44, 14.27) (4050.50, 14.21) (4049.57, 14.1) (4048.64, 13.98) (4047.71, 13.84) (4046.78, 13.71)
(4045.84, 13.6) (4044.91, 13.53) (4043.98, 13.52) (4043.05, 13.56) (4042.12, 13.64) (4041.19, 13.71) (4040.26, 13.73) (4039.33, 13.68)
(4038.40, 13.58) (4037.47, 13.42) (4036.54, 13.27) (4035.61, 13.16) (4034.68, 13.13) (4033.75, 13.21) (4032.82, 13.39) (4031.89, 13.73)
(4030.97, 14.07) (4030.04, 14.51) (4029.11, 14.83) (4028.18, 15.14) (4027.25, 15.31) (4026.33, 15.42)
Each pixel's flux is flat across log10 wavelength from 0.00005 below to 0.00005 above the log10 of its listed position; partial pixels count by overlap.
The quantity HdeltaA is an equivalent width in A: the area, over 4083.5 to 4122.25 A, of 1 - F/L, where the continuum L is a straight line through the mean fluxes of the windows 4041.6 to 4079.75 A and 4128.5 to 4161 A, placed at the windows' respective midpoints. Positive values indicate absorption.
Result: -2.6 A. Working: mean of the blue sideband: 13.5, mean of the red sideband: 13.6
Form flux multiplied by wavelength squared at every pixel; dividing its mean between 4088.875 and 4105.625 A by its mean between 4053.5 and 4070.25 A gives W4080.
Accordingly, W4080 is 1.1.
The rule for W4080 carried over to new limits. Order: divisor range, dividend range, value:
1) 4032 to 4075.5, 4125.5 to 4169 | 1.08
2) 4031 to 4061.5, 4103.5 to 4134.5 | 1.08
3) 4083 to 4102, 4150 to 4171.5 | 0.98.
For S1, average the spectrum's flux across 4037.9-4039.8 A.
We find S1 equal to 13.6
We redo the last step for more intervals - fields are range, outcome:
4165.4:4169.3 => 14.3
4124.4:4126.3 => 14.6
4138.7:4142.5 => 13.8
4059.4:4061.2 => 12.3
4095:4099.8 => 13.9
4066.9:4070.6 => 13.5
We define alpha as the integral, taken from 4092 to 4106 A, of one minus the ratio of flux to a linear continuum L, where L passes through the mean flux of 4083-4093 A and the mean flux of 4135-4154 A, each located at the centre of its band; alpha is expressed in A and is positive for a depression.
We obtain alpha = 1.1 A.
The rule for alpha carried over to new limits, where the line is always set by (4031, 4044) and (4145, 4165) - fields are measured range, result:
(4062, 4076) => 0.36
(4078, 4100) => -1.94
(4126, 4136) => 0.13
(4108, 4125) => -0.84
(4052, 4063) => 0.37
